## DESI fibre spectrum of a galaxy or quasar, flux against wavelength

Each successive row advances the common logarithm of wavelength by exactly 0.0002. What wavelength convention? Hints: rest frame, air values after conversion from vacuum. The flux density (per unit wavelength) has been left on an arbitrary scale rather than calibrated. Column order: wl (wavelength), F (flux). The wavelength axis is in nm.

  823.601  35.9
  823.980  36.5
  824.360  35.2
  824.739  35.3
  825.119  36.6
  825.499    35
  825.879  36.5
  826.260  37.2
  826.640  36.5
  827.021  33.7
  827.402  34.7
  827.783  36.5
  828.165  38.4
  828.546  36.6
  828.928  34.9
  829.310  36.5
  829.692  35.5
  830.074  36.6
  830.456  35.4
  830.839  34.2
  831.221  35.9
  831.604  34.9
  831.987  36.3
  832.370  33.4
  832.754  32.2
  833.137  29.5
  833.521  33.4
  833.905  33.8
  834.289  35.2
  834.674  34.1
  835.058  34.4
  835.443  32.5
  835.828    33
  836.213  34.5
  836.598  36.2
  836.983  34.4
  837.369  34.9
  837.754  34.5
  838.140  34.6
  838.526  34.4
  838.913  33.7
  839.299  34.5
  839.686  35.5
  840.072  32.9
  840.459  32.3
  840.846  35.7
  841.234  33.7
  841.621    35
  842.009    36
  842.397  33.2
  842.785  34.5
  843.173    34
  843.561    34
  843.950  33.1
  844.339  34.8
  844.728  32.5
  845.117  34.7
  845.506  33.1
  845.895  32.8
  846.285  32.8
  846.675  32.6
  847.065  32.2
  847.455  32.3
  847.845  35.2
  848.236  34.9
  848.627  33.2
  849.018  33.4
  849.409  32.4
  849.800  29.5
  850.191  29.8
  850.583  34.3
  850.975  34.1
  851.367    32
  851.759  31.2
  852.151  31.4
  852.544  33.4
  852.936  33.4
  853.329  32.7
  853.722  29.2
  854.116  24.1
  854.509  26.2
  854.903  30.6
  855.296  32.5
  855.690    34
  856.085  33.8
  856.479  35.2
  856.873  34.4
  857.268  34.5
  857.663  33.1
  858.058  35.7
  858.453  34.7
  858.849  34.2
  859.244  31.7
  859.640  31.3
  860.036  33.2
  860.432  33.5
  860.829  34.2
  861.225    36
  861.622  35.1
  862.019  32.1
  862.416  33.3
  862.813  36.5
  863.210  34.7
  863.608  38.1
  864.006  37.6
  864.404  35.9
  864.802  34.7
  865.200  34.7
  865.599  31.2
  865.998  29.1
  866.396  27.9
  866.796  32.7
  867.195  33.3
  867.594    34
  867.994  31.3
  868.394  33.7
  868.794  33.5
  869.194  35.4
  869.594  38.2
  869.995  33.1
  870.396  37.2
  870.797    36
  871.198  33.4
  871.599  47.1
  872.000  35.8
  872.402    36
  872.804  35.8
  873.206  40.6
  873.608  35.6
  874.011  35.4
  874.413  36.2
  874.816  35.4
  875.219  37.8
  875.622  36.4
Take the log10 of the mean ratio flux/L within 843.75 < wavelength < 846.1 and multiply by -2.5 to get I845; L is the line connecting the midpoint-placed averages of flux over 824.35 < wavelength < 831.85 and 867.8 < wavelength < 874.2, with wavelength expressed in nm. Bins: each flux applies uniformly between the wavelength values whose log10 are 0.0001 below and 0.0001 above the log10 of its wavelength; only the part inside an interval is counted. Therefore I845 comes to 0.08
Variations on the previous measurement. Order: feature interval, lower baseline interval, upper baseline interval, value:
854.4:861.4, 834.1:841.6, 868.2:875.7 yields 0.07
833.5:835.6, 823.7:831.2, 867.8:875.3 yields 0.06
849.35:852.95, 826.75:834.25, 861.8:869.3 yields 0.07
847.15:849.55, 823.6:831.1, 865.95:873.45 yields 0.06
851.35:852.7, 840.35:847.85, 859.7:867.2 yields 0.06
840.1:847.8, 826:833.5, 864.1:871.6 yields 0.03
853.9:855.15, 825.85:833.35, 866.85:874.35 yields 0.29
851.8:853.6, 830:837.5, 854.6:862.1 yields 0.04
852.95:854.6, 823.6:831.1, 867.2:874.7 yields 0.24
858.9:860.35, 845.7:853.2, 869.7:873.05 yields 0.07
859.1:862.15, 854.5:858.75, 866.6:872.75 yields 0.02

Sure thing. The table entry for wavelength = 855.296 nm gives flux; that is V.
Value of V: 32.5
